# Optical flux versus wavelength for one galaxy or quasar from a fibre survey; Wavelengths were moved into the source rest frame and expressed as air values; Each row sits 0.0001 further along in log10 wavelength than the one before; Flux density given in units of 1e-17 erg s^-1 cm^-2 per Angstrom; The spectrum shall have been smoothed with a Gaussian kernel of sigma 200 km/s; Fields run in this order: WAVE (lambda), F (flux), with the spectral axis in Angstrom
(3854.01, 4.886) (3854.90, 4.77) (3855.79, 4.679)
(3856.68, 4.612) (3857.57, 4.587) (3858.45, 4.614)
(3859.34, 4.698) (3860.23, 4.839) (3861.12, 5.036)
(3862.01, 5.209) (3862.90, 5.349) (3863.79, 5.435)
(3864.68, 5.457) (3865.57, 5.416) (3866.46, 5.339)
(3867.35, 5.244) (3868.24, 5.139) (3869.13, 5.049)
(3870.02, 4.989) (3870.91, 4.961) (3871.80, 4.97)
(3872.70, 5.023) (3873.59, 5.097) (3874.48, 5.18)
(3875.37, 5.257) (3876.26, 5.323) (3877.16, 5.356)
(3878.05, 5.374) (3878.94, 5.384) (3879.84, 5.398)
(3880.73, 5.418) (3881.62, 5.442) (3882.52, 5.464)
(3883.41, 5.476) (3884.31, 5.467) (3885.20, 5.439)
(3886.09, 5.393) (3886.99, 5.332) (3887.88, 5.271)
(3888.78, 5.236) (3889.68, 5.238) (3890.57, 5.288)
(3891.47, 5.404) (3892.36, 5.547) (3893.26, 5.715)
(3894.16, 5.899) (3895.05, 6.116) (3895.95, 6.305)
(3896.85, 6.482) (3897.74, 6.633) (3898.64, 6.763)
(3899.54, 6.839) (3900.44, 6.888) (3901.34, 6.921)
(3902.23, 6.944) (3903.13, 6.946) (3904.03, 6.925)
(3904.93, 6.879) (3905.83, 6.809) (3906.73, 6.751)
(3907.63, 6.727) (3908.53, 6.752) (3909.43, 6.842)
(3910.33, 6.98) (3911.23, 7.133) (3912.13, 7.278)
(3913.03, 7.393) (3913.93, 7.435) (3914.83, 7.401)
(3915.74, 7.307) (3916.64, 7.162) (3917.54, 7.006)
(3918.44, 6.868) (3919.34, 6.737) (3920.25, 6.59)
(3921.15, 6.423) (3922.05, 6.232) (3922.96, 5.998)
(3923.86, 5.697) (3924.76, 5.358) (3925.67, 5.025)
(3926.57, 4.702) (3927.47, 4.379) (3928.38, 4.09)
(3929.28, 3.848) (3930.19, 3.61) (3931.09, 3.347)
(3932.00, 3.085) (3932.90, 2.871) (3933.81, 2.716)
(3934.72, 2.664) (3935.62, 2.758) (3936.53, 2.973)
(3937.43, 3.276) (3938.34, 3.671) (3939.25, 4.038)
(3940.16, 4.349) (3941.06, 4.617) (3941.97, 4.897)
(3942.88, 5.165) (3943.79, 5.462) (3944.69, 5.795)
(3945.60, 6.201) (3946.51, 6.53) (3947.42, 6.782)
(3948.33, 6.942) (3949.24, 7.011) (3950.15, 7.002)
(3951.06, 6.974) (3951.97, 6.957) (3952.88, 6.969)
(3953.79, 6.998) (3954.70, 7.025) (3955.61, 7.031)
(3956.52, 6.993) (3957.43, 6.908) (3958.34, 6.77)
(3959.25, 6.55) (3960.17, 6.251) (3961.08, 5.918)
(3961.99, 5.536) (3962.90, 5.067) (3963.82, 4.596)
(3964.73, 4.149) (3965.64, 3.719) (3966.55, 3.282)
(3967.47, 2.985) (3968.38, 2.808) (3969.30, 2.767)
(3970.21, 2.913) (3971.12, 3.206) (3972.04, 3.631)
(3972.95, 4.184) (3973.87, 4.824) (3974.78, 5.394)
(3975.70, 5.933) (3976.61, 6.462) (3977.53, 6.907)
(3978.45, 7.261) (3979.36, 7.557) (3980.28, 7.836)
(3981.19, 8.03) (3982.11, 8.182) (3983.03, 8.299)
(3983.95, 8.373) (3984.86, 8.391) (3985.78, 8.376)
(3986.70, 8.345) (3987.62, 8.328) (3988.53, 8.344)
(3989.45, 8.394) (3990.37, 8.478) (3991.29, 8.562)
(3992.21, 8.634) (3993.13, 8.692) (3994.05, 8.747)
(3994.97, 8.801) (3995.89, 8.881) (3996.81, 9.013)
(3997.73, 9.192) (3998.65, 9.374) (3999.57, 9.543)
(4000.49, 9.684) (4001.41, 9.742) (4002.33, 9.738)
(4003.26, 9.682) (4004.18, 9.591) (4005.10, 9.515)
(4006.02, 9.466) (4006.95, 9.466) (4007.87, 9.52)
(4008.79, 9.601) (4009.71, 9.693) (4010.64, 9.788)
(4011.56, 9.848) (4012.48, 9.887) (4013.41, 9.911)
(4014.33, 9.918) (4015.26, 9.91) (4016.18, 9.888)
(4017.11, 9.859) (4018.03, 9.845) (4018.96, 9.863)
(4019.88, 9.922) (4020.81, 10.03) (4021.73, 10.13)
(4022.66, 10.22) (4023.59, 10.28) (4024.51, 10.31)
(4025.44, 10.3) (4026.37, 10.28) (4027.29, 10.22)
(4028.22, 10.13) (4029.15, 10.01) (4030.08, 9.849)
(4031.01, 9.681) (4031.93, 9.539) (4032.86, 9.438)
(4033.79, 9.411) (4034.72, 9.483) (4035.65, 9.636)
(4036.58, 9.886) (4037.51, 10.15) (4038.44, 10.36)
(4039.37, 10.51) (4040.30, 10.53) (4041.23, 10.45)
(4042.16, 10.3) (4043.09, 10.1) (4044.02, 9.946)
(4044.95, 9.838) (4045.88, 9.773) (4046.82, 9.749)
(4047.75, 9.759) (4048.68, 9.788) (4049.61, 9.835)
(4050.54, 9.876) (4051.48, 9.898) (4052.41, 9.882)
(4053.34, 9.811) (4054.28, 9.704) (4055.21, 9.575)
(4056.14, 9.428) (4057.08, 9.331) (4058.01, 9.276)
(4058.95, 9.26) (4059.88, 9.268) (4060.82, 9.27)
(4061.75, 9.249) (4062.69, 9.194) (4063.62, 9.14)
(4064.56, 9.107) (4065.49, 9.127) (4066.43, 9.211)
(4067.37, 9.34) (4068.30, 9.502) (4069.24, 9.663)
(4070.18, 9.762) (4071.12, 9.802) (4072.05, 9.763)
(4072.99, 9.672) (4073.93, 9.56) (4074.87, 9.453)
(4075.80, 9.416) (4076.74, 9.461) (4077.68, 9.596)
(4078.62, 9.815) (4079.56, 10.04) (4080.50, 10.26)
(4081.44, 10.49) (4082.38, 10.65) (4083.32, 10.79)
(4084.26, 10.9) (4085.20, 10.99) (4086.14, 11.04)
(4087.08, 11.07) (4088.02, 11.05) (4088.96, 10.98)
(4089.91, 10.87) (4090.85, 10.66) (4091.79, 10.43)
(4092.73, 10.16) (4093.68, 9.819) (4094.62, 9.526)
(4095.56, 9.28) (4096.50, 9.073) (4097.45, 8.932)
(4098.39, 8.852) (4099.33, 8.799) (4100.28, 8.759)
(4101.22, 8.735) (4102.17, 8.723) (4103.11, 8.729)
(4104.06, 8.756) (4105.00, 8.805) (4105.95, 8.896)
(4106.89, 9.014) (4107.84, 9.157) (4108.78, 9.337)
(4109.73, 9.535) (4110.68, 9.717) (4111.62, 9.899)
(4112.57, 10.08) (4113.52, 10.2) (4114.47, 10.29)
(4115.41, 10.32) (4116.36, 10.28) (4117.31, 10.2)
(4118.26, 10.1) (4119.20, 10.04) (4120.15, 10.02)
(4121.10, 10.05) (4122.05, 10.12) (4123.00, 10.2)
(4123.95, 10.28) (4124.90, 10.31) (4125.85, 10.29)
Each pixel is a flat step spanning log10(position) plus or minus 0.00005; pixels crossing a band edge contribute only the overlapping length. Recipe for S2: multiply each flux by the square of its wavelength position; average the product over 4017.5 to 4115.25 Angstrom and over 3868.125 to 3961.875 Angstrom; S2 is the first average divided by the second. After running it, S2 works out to 1.8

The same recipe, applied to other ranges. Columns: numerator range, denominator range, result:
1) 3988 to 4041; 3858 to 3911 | 1.80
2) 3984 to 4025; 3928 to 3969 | 1.91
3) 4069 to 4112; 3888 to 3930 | 1.70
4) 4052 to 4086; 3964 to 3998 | 1.52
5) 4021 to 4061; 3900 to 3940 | 1.87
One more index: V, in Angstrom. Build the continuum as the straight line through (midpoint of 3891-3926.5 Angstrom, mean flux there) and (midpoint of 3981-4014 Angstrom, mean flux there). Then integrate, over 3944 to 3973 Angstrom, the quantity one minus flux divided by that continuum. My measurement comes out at 8.73 Angstrom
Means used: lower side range 6.57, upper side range 9.07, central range 5.53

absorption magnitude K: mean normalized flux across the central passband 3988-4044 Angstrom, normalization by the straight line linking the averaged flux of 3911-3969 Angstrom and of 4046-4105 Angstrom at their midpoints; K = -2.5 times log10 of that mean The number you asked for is -0.231 mag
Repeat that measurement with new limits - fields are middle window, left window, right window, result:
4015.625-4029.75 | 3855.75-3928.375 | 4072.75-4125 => -0.201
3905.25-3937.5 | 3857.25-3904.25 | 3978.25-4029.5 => 0.208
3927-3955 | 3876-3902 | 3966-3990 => 0.219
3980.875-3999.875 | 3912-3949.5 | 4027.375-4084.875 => -0.164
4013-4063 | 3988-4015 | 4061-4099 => -0.032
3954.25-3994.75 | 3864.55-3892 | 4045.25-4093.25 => 0.193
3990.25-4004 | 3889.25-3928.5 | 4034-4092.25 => -0.090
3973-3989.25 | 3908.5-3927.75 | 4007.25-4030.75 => 0.174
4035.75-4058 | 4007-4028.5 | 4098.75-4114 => -0.023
